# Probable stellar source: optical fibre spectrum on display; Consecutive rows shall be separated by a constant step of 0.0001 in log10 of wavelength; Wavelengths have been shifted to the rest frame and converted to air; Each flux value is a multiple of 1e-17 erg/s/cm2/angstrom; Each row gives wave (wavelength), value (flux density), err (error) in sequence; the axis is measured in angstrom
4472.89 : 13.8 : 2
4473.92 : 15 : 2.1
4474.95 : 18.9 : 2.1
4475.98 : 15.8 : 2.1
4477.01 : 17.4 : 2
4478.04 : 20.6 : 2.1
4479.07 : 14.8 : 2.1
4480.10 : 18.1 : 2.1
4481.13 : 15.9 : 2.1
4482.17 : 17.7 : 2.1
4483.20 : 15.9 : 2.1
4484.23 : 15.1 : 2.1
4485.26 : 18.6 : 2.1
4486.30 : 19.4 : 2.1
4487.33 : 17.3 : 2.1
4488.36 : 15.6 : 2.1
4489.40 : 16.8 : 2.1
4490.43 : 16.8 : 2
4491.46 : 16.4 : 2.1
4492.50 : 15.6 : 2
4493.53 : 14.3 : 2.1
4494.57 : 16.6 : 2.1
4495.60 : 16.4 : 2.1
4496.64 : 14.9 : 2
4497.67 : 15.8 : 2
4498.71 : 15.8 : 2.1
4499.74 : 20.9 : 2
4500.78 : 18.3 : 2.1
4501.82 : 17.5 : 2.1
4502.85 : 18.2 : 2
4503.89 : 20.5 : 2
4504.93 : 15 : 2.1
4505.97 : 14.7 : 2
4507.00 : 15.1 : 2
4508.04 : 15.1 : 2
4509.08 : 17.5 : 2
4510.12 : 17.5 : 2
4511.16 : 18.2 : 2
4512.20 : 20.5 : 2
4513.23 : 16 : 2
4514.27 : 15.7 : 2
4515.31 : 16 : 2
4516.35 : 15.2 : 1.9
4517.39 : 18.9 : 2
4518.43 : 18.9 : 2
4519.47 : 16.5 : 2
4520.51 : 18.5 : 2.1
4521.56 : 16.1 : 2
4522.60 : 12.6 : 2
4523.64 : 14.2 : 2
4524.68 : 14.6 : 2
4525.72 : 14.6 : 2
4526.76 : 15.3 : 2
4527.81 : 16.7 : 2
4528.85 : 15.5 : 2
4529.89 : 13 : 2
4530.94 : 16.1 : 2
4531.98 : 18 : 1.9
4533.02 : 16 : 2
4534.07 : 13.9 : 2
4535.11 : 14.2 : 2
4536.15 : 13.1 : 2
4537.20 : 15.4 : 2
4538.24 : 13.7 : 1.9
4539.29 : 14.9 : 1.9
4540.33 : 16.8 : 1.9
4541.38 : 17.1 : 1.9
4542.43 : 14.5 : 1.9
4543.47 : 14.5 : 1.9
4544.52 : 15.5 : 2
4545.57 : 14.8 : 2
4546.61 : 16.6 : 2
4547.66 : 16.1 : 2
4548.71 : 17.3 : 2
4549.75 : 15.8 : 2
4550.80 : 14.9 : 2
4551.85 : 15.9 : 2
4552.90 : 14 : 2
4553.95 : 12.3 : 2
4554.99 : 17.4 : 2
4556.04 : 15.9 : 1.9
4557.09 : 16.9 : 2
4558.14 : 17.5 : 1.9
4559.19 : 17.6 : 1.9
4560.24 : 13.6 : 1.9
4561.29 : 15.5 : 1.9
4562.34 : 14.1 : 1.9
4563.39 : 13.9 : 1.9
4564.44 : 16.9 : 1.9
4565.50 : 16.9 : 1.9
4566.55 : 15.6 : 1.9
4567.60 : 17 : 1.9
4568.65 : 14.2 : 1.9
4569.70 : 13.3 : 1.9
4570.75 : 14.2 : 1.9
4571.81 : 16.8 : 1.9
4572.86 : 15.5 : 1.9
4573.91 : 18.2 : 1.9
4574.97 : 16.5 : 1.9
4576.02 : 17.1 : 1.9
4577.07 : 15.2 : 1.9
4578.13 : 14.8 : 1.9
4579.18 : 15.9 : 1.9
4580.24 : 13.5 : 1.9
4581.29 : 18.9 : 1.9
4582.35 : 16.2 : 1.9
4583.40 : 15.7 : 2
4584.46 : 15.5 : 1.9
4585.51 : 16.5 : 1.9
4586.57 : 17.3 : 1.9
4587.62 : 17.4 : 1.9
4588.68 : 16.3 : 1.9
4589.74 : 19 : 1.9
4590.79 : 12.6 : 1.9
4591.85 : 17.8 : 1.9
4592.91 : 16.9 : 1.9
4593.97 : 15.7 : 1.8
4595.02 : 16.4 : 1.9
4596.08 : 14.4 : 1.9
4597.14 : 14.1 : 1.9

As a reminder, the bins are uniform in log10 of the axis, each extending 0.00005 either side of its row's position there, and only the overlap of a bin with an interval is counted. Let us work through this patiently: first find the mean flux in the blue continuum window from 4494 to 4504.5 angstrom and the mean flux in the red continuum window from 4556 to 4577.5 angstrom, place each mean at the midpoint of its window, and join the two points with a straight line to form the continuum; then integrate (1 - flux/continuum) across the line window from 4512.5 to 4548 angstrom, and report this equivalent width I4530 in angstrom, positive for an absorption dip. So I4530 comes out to 2.4 angstrom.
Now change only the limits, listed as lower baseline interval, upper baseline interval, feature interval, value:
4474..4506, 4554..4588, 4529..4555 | 1.70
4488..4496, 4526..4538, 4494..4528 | -2.11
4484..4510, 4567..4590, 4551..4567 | 0.66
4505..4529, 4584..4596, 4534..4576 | 2.14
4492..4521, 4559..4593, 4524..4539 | 1.43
